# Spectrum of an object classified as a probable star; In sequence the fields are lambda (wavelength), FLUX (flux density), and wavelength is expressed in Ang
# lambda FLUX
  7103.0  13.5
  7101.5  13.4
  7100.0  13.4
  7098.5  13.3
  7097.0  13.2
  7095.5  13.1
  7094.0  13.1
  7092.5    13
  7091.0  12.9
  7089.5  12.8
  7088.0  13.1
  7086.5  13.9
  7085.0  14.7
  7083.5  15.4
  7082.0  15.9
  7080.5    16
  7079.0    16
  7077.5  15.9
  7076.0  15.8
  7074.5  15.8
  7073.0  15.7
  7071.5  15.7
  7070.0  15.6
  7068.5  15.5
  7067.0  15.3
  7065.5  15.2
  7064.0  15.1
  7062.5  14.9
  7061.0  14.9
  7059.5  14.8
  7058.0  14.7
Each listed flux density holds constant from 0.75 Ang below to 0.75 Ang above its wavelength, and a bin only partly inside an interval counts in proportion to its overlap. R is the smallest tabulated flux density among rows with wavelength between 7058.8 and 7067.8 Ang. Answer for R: 14.8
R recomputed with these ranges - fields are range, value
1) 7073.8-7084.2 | 15.4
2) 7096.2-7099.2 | 13.2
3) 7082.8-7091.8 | 12.8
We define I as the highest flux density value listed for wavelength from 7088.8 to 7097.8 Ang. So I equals 13.2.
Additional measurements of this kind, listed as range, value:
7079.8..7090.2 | 16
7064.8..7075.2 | 15.8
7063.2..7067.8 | 15.3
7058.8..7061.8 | 14.9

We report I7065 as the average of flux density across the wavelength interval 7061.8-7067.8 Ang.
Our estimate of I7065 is 15.1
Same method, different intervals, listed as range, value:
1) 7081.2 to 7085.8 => 15.3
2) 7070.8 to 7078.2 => 15.8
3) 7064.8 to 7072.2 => 15.5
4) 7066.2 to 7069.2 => 15.4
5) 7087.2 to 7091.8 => 12.9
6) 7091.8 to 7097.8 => 13.1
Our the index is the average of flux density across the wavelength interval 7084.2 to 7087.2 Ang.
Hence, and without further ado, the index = 14.3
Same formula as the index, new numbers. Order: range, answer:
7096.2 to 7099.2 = 13.2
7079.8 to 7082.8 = 15.9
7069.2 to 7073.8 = 15.7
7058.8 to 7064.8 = 14.9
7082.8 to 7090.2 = 14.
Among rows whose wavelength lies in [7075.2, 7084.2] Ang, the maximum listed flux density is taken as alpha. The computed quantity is 16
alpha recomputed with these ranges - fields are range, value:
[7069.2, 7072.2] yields 15.7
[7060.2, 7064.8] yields 15.1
